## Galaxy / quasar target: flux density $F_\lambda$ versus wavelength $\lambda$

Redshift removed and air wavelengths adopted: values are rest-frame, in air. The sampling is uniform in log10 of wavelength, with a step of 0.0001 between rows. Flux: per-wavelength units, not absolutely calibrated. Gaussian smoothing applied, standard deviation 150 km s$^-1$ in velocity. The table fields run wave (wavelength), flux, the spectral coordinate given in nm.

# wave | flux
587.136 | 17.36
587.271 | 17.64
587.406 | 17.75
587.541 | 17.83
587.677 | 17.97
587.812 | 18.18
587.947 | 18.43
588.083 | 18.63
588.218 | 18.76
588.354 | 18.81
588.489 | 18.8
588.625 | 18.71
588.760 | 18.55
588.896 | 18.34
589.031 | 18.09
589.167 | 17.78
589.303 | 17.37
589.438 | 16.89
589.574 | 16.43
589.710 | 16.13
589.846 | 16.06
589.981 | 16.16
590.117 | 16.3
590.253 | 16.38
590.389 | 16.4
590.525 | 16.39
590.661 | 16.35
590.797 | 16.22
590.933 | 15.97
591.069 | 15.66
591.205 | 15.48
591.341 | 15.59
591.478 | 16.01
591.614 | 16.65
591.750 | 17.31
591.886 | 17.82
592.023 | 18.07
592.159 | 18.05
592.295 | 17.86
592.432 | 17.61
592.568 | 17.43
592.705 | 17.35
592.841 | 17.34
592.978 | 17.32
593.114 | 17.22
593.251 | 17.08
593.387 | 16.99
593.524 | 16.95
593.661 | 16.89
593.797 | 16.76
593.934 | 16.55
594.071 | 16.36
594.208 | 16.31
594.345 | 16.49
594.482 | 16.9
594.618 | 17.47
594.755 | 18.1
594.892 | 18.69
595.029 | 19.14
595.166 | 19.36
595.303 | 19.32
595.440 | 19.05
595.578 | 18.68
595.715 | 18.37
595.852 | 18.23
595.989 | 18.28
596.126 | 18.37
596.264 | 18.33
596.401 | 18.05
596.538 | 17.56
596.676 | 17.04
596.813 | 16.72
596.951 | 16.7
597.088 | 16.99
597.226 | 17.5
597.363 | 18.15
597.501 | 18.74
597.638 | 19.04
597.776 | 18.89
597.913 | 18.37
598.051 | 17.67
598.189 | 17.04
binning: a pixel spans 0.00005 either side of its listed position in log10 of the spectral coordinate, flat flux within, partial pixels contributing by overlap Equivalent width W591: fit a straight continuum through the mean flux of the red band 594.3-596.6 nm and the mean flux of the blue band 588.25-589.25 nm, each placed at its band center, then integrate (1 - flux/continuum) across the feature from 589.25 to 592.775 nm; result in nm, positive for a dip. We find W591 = 0.32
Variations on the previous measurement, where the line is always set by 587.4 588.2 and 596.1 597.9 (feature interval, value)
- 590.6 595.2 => 0.236 nm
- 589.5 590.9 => 0.142 nm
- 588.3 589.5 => 0.001 nm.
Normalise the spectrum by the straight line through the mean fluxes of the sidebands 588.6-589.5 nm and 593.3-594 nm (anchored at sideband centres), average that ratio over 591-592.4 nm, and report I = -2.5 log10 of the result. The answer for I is 0.03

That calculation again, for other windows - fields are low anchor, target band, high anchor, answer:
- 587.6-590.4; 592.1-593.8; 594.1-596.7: 0.036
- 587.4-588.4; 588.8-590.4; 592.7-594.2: 0.062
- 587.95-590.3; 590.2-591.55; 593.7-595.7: 0.104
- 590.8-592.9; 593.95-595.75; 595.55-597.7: -0.026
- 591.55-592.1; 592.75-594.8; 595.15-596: 0.072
